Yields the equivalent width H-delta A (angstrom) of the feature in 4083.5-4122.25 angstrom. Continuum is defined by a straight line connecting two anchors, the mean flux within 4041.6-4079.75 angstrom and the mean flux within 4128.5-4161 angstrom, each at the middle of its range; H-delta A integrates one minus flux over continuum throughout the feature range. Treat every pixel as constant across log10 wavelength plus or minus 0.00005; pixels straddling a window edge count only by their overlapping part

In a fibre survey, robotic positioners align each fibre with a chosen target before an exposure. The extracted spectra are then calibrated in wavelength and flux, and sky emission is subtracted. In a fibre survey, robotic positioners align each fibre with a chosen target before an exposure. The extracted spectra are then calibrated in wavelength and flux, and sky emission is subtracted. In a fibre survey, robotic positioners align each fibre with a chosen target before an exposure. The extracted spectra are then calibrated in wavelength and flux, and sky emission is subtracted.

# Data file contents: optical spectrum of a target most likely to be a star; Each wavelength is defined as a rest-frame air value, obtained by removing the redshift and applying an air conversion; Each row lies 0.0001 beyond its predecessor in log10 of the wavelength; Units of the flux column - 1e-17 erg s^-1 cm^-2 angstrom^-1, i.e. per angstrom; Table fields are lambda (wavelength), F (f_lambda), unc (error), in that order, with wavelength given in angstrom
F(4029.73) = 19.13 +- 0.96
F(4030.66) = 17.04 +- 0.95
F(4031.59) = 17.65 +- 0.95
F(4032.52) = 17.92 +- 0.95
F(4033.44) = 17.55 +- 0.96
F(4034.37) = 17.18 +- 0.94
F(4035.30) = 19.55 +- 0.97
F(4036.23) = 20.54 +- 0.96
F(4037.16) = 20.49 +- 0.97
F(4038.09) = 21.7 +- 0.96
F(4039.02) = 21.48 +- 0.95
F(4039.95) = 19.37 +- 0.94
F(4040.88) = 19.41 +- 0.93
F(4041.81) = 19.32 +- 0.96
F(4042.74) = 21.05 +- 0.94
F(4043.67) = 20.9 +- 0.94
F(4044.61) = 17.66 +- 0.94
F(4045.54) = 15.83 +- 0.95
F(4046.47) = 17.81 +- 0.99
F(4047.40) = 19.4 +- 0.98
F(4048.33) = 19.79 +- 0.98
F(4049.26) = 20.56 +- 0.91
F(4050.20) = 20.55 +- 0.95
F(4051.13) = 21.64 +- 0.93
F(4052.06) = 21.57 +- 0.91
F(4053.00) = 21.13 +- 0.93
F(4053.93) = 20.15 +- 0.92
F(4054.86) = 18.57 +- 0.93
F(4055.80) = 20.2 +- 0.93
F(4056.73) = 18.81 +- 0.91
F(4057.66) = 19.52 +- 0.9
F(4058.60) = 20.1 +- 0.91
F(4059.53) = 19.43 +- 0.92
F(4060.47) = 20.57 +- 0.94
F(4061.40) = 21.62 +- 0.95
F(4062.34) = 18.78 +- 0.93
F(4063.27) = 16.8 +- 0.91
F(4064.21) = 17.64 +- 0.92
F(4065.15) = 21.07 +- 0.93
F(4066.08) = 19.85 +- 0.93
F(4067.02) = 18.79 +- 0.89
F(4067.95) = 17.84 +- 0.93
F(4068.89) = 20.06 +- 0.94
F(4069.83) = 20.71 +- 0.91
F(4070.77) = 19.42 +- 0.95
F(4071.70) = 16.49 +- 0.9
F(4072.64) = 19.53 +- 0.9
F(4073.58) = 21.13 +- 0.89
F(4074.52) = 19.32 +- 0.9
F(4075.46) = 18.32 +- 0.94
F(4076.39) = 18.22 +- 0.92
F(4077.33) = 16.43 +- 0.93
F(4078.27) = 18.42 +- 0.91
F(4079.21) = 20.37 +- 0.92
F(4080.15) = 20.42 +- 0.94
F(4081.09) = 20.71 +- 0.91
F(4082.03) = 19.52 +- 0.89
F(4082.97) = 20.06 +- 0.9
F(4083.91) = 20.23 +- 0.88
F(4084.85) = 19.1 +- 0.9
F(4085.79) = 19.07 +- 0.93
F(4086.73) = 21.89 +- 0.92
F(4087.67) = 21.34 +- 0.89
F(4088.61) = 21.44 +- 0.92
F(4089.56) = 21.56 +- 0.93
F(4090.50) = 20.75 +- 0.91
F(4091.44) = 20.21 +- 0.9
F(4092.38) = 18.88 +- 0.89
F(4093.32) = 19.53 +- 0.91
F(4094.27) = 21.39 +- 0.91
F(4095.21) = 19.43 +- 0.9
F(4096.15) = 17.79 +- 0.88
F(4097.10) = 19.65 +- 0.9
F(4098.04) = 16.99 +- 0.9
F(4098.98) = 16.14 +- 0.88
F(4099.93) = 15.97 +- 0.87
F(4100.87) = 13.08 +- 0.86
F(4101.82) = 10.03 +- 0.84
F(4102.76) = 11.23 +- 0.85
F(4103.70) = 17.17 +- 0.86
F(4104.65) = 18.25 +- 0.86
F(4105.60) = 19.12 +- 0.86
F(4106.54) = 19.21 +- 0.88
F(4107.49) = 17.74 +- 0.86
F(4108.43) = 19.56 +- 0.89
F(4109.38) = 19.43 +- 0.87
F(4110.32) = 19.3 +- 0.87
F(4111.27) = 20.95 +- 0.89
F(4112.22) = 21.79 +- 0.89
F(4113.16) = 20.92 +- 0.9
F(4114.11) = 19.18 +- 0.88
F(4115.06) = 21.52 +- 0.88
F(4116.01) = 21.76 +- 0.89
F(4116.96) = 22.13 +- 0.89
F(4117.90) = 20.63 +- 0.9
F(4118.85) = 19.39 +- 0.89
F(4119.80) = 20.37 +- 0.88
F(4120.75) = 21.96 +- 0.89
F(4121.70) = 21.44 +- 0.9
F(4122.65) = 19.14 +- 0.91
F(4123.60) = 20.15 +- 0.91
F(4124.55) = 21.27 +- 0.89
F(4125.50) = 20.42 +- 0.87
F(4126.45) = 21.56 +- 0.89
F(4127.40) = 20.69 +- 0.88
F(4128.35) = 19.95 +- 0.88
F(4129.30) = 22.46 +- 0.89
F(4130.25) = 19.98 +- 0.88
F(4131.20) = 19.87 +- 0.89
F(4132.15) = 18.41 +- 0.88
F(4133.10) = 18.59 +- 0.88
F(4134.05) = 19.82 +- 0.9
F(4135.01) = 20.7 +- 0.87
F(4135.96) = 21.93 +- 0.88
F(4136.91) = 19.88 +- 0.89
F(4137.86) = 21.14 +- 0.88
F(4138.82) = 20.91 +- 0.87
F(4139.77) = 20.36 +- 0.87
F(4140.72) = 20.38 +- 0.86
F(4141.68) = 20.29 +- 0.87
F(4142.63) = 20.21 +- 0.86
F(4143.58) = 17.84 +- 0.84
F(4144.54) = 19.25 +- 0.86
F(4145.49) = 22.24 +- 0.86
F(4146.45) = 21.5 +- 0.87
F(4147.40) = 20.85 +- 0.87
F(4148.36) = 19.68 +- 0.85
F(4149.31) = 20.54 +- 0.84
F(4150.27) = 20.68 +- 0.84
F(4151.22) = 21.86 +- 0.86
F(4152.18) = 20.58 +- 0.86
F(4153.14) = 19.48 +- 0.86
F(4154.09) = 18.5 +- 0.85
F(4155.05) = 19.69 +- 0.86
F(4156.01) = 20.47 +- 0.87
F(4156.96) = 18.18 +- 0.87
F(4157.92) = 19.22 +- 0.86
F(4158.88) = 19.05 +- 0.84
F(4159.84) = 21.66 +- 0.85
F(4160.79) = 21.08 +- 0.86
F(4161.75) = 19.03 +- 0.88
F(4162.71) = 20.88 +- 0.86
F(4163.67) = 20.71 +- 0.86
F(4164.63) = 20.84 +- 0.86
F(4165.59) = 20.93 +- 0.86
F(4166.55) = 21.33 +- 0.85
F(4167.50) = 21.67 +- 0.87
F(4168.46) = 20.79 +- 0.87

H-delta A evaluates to 1.2 angstrom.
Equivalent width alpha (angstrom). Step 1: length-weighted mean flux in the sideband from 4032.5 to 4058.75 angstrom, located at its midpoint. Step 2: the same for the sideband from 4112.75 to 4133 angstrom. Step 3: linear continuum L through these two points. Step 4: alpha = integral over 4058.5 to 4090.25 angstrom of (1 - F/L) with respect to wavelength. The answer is 0.66 angstrom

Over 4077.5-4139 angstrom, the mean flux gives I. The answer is 19.6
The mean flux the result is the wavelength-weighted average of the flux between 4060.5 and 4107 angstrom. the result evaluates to 18.8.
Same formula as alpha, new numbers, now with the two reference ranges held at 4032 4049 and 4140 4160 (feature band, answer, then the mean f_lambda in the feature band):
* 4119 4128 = -0.38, 20.7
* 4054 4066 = -0.02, 19.5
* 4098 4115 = 1.80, 17.7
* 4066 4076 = 0.16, 19.2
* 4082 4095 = -0.48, 20.4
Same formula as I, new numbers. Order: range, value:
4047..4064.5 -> 19.9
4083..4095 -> 20.4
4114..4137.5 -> 20.6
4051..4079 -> 19.4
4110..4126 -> 20.7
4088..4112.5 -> 18.3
